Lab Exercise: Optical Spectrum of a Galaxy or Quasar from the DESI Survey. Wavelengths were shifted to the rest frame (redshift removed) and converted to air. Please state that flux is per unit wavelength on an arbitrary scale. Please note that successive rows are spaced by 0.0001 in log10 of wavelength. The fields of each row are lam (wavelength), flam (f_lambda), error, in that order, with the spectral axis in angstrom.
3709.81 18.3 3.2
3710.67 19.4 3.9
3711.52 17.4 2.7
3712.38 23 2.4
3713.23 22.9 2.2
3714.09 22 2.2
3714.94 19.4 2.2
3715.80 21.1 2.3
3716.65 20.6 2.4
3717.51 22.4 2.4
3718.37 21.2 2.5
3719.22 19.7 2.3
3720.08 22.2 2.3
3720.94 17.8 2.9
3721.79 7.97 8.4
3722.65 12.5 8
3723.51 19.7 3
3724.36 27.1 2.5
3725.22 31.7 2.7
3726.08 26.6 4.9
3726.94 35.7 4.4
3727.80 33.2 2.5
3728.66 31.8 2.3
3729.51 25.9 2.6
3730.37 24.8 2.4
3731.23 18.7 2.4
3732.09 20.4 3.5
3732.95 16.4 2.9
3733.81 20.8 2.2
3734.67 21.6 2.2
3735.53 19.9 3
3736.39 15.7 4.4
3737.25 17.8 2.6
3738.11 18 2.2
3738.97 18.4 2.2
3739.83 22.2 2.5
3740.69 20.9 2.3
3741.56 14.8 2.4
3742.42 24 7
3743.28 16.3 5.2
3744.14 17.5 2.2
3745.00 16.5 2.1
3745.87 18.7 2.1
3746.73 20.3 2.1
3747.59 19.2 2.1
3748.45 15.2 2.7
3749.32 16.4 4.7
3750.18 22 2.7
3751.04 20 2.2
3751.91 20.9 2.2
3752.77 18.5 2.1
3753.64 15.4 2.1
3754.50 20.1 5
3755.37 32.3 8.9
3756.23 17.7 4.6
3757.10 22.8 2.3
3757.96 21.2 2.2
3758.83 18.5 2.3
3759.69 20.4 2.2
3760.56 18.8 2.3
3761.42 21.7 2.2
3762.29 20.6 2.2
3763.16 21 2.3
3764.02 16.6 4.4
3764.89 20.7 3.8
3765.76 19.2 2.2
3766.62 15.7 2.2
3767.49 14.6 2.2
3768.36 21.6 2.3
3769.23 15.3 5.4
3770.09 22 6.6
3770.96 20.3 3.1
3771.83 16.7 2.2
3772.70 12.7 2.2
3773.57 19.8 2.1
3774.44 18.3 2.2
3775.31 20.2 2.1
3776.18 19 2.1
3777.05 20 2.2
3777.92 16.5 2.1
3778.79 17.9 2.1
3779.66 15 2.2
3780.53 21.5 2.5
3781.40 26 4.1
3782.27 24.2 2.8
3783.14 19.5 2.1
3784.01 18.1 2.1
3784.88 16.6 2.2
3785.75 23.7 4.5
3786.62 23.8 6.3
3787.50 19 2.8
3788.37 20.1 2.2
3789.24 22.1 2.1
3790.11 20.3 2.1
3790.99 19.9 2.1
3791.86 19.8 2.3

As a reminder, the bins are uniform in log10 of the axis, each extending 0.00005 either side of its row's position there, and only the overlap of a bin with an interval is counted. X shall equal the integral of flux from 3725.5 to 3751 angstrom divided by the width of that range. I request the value 21.1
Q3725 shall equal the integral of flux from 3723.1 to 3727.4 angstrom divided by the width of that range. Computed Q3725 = 28.2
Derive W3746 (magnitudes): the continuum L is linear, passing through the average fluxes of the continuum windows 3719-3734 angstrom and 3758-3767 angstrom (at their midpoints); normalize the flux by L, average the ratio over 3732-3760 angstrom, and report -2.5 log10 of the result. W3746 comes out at 0.09 mag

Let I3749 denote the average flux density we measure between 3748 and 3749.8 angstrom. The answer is 16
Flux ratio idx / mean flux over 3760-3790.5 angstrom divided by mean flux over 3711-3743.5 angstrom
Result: 0.9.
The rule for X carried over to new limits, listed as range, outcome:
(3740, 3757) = 19.4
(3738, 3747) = 18.9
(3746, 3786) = 19.4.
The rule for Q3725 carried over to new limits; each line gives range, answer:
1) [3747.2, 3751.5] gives 18.6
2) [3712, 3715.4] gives 21.8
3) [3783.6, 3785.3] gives 17.4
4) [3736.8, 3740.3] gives 19.1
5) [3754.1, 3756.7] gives 23.3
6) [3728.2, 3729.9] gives 29.1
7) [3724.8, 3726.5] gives 29.1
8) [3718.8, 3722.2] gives 17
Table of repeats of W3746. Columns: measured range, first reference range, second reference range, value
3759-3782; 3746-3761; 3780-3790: 0.09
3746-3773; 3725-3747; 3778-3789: 0.09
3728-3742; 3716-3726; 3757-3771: -0.03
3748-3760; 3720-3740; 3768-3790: 0.04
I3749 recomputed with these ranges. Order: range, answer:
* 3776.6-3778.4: 18.2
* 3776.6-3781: 18.2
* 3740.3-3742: 17.7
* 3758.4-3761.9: 19.9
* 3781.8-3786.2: 20.5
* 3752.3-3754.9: 18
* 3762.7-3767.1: 18.6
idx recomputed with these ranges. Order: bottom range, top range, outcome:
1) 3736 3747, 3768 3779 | 1.00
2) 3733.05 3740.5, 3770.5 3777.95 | 0.95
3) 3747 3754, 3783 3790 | 1.10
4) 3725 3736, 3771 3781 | 0.72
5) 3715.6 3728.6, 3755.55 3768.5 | 0.86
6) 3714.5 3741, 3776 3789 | 0.93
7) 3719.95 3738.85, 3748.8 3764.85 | 0.92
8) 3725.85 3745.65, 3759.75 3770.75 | 0.88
